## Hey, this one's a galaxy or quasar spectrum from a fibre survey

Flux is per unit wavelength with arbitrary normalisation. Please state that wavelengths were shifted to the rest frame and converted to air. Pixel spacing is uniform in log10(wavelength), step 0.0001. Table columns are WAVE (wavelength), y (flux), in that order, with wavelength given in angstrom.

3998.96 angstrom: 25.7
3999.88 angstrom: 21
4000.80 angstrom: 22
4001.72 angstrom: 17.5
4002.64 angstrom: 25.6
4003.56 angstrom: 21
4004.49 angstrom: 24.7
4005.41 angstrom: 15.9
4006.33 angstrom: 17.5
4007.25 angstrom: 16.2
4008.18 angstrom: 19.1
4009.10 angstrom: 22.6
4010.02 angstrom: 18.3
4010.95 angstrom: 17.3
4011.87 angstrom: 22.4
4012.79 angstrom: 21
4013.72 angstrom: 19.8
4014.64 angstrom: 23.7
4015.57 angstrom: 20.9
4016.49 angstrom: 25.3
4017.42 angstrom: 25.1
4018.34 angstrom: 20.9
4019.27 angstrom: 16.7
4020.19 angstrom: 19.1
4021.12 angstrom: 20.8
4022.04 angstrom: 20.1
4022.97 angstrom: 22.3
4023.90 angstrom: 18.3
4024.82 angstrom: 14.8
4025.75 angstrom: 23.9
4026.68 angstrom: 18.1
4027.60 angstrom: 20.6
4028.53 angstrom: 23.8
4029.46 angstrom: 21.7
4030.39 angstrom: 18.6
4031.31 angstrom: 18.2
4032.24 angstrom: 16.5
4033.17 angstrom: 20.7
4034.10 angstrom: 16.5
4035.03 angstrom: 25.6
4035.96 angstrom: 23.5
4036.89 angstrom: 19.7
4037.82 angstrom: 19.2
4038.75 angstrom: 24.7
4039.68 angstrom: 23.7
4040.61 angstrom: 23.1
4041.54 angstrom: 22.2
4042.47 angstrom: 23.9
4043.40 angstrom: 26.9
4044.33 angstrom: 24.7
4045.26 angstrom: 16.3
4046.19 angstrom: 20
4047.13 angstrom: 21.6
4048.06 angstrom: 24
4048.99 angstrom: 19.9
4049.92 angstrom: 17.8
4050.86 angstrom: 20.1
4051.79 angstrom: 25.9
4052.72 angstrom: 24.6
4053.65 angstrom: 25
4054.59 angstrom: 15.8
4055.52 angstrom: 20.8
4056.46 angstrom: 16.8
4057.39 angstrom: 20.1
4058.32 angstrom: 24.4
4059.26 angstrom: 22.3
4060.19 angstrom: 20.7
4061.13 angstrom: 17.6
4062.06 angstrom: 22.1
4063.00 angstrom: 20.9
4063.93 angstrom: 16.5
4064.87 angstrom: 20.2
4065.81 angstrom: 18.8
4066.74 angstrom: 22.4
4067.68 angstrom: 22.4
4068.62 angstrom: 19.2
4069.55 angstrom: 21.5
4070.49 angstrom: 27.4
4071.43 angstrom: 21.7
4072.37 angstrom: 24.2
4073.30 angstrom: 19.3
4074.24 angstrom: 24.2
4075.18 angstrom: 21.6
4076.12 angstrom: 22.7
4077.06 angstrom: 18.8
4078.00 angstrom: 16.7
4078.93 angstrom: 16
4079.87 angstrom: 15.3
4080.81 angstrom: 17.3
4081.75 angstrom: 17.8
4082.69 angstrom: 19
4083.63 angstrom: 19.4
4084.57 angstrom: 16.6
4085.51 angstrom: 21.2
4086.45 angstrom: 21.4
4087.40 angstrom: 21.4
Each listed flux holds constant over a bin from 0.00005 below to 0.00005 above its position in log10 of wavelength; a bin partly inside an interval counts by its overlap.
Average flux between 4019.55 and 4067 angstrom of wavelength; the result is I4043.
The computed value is 20.9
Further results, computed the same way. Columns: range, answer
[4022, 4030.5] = 20.3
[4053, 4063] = 20.6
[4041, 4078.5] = 21.3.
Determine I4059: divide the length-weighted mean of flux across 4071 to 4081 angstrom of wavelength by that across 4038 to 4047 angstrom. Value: 0.88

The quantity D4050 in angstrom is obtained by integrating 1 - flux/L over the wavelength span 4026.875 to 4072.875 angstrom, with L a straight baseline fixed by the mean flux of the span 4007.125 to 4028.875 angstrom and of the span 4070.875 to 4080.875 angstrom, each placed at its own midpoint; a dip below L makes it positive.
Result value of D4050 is -2.5 angstrom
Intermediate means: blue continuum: 20.5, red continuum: 20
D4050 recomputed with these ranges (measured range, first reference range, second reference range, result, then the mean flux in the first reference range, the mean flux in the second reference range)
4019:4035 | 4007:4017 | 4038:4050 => 1.34 angstrom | 20.7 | 22.3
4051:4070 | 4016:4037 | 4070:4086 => -0.70 angstrom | 20.5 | 20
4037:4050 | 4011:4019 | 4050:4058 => -0.47 angstrom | 22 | 21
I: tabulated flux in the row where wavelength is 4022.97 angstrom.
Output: 22.3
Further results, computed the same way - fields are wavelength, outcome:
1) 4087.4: 21.4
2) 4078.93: 16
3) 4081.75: 17.8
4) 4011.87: 22.4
